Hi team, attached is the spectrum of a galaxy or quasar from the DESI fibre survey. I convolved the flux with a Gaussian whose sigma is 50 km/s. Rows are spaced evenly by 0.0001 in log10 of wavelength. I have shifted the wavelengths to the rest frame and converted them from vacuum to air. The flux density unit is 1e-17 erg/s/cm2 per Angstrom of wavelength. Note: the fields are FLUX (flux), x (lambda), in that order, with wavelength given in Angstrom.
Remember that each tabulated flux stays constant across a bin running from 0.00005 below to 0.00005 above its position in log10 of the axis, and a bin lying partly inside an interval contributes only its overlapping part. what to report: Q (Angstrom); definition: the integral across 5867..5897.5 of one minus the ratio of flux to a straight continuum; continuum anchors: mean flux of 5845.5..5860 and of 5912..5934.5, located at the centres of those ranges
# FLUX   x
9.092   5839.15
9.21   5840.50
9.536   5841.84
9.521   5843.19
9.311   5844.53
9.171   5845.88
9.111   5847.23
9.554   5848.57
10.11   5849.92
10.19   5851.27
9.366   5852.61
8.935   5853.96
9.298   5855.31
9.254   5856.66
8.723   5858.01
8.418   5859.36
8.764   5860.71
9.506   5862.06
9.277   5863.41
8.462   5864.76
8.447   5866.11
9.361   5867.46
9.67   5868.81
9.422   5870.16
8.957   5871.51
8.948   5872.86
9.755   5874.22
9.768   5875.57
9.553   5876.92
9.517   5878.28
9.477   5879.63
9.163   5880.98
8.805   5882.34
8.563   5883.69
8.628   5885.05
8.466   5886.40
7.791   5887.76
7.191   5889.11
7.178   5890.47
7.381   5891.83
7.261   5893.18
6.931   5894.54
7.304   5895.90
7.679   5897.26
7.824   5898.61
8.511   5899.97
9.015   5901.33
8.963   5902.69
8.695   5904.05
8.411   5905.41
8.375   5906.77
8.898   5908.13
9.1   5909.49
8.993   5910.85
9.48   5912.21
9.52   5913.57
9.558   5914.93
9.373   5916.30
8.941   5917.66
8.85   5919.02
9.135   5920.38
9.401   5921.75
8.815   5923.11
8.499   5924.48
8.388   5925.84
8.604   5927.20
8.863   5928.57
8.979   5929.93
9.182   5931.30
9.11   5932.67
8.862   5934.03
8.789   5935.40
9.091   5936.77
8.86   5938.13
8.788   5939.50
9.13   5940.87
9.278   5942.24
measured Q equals 2.1 Angstrom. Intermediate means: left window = 9.29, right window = 9.03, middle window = 8.56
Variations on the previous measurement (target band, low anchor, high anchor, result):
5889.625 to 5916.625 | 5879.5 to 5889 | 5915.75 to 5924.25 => 1.3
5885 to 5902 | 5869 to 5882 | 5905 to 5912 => 2.5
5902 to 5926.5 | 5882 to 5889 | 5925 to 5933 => -0.8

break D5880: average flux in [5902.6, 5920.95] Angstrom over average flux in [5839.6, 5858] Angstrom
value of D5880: 0.96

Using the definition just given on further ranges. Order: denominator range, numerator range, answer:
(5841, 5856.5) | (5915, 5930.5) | 0.94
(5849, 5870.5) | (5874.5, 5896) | 0.91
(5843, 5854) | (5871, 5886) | 0.97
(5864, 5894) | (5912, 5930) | 1.04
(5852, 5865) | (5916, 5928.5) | 0.99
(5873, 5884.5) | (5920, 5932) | 0.95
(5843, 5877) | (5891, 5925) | 0.93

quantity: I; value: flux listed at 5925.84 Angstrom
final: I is 8.388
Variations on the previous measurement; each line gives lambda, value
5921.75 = 9.401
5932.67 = 9.11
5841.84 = 9.536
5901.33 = 9.015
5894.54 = 6.931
